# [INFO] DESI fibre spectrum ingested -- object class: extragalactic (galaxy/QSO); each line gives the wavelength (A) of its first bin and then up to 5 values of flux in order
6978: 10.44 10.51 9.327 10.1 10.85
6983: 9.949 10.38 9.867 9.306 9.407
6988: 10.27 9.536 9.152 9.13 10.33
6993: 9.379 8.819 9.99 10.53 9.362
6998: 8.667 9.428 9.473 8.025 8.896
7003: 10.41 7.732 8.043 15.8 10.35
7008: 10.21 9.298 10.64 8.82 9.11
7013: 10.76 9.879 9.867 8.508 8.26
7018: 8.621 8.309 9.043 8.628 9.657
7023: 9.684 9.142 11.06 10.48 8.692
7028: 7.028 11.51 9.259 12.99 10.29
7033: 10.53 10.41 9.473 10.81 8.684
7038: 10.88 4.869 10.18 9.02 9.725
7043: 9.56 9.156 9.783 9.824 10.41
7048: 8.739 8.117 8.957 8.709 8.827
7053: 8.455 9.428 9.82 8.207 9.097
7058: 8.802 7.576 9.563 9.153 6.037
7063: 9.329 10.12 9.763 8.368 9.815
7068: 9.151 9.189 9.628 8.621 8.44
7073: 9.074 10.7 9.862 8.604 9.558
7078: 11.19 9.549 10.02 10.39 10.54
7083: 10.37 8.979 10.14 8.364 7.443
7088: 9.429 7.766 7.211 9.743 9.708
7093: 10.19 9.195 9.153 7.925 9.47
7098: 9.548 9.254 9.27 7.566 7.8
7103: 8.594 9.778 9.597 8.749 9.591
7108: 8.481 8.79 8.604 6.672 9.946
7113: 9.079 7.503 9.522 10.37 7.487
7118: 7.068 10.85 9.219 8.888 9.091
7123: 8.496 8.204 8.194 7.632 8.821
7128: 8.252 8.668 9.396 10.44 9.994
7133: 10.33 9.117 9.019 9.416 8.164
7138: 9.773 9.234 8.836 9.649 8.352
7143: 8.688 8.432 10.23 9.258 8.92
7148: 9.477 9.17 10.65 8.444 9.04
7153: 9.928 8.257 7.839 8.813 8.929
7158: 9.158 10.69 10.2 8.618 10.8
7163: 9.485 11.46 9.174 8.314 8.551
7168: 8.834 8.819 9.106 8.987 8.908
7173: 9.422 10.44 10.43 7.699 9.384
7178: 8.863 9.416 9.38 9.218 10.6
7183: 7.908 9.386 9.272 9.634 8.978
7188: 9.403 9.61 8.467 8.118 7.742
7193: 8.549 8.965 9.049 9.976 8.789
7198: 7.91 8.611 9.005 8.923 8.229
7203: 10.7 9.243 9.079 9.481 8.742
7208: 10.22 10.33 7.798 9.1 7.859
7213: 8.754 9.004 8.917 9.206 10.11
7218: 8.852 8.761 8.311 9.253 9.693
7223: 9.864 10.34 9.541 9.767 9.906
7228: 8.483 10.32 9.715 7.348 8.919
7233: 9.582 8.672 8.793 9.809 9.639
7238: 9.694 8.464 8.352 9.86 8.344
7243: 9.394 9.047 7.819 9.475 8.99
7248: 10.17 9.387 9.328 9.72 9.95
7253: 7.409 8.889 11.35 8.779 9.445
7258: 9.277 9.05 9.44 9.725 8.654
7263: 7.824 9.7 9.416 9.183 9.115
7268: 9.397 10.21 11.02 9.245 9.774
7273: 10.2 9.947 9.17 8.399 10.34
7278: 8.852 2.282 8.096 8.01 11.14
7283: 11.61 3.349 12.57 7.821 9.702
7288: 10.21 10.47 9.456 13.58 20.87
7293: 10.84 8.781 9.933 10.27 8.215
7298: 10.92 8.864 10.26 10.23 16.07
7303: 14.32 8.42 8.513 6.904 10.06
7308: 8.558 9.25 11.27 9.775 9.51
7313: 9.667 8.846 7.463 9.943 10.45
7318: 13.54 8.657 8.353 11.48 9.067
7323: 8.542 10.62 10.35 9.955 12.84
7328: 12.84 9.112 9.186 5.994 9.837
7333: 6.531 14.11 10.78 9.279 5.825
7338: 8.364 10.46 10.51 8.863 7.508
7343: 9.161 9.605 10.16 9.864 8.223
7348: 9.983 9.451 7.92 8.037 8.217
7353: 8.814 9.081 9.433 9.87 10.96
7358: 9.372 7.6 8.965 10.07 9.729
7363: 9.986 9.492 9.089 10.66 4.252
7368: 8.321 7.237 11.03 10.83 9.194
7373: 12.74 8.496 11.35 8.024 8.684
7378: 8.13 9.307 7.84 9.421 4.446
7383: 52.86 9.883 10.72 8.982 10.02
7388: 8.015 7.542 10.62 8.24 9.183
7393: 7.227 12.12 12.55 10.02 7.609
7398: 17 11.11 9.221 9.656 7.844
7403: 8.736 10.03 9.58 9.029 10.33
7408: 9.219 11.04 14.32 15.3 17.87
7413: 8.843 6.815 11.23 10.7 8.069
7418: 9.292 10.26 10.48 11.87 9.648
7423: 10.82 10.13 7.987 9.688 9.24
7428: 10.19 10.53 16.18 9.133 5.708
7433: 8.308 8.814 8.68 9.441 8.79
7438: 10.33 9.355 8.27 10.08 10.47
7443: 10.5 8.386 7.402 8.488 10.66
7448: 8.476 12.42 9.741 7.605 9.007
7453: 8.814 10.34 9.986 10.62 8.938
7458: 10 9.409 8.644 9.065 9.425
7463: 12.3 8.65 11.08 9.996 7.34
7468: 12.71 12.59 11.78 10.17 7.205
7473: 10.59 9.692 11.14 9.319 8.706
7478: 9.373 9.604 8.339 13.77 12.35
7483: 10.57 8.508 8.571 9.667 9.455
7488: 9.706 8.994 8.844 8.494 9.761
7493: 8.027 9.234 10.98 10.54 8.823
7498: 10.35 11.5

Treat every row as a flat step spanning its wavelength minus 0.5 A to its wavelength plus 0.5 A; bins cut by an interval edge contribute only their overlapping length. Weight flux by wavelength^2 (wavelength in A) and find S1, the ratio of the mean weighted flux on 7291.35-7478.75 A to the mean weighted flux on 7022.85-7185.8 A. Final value 1.17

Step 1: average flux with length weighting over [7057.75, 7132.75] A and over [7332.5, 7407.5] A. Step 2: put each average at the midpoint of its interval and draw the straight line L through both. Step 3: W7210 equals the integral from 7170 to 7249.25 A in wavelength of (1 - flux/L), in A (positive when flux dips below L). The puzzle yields 2.2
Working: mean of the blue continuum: 9.04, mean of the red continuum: 9.91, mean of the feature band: 9.14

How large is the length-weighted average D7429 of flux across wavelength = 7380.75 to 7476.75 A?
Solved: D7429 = 10.3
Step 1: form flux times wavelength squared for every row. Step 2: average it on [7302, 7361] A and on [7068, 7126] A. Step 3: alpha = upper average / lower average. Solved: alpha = 1.1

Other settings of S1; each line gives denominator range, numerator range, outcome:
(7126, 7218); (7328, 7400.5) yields 1.14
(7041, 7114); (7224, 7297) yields 1.09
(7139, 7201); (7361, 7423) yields 1.22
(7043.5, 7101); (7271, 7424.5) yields 1.18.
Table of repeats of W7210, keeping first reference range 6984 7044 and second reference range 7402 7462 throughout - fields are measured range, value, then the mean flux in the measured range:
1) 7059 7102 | 2.0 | 9.19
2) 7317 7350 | 0.5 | 9.64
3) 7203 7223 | 1.2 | 9.15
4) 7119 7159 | 2.5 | 9.08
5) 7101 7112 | 1.1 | 8.67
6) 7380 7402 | -3.8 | 11.6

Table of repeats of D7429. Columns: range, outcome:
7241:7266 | 9.2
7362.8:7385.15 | 11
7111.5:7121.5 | 8.99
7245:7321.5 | 9.72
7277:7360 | 9.68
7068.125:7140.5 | 9.08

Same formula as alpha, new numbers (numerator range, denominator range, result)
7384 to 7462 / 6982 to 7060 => 1.16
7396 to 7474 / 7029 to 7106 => 1.19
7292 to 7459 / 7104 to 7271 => 1.15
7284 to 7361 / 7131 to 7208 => 1.11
